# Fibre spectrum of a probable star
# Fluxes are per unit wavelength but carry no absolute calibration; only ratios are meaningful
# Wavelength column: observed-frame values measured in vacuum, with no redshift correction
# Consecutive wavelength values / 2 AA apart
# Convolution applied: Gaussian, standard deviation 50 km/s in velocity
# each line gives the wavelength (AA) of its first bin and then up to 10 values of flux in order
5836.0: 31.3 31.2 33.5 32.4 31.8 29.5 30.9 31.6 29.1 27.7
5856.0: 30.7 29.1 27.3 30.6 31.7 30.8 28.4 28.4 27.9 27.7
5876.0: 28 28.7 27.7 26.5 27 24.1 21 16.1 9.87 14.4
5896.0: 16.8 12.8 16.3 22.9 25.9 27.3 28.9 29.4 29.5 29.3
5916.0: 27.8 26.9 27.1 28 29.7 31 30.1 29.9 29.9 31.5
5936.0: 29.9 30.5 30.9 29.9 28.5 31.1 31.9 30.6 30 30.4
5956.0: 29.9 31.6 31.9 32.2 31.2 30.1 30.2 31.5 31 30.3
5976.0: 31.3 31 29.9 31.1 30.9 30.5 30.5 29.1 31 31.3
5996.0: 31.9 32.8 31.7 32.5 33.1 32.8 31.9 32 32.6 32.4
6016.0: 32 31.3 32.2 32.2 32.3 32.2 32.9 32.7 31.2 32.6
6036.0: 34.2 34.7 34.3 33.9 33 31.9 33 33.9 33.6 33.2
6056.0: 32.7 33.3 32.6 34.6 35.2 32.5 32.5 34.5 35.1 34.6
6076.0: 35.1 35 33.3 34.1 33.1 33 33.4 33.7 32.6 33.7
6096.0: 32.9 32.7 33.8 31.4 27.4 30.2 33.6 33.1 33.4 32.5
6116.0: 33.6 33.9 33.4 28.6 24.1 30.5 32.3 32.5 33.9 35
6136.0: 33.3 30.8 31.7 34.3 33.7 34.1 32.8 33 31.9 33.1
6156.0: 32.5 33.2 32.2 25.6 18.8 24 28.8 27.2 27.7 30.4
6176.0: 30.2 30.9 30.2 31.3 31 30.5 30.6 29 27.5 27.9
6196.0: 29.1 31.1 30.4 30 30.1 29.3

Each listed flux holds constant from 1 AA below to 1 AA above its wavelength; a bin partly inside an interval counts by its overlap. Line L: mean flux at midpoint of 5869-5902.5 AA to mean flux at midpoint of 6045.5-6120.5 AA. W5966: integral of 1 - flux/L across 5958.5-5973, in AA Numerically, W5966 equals -2.5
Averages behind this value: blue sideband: 22.1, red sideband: 33.2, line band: 31.2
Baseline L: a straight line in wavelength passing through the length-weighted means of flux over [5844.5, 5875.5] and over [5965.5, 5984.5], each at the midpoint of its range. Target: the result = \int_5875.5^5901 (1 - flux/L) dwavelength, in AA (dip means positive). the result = 7.9 AA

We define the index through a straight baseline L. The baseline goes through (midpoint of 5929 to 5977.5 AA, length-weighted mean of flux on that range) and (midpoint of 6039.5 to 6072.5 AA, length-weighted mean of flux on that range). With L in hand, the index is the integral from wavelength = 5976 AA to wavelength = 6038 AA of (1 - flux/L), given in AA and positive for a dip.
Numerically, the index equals 0.5 AA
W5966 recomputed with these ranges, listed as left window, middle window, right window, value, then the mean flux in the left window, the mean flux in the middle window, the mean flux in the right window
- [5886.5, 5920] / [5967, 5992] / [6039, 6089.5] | -2.6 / 22.4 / 30.6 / 33.7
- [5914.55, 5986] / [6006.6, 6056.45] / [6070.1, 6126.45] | -1.9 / 30.3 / 32.8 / 32.6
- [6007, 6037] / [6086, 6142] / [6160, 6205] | -3.5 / 32.3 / 32.2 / 28.8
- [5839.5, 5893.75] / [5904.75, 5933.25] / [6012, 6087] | 0.2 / 27.5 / 28.9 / 33.3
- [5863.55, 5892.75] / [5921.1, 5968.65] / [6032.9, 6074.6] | -3.0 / 25.6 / 30.5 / 33.6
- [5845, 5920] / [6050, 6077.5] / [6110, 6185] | -4.1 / 25.9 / 33.8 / 31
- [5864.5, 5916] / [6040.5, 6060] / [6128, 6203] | -3.6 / 24.4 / 33.2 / 30.6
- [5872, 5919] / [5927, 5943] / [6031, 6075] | -2.5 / 23.8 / 30.3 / 33.5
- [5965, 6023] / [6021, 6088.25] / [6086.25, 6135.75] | -3.4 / 31.4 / 33.4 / 32.2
